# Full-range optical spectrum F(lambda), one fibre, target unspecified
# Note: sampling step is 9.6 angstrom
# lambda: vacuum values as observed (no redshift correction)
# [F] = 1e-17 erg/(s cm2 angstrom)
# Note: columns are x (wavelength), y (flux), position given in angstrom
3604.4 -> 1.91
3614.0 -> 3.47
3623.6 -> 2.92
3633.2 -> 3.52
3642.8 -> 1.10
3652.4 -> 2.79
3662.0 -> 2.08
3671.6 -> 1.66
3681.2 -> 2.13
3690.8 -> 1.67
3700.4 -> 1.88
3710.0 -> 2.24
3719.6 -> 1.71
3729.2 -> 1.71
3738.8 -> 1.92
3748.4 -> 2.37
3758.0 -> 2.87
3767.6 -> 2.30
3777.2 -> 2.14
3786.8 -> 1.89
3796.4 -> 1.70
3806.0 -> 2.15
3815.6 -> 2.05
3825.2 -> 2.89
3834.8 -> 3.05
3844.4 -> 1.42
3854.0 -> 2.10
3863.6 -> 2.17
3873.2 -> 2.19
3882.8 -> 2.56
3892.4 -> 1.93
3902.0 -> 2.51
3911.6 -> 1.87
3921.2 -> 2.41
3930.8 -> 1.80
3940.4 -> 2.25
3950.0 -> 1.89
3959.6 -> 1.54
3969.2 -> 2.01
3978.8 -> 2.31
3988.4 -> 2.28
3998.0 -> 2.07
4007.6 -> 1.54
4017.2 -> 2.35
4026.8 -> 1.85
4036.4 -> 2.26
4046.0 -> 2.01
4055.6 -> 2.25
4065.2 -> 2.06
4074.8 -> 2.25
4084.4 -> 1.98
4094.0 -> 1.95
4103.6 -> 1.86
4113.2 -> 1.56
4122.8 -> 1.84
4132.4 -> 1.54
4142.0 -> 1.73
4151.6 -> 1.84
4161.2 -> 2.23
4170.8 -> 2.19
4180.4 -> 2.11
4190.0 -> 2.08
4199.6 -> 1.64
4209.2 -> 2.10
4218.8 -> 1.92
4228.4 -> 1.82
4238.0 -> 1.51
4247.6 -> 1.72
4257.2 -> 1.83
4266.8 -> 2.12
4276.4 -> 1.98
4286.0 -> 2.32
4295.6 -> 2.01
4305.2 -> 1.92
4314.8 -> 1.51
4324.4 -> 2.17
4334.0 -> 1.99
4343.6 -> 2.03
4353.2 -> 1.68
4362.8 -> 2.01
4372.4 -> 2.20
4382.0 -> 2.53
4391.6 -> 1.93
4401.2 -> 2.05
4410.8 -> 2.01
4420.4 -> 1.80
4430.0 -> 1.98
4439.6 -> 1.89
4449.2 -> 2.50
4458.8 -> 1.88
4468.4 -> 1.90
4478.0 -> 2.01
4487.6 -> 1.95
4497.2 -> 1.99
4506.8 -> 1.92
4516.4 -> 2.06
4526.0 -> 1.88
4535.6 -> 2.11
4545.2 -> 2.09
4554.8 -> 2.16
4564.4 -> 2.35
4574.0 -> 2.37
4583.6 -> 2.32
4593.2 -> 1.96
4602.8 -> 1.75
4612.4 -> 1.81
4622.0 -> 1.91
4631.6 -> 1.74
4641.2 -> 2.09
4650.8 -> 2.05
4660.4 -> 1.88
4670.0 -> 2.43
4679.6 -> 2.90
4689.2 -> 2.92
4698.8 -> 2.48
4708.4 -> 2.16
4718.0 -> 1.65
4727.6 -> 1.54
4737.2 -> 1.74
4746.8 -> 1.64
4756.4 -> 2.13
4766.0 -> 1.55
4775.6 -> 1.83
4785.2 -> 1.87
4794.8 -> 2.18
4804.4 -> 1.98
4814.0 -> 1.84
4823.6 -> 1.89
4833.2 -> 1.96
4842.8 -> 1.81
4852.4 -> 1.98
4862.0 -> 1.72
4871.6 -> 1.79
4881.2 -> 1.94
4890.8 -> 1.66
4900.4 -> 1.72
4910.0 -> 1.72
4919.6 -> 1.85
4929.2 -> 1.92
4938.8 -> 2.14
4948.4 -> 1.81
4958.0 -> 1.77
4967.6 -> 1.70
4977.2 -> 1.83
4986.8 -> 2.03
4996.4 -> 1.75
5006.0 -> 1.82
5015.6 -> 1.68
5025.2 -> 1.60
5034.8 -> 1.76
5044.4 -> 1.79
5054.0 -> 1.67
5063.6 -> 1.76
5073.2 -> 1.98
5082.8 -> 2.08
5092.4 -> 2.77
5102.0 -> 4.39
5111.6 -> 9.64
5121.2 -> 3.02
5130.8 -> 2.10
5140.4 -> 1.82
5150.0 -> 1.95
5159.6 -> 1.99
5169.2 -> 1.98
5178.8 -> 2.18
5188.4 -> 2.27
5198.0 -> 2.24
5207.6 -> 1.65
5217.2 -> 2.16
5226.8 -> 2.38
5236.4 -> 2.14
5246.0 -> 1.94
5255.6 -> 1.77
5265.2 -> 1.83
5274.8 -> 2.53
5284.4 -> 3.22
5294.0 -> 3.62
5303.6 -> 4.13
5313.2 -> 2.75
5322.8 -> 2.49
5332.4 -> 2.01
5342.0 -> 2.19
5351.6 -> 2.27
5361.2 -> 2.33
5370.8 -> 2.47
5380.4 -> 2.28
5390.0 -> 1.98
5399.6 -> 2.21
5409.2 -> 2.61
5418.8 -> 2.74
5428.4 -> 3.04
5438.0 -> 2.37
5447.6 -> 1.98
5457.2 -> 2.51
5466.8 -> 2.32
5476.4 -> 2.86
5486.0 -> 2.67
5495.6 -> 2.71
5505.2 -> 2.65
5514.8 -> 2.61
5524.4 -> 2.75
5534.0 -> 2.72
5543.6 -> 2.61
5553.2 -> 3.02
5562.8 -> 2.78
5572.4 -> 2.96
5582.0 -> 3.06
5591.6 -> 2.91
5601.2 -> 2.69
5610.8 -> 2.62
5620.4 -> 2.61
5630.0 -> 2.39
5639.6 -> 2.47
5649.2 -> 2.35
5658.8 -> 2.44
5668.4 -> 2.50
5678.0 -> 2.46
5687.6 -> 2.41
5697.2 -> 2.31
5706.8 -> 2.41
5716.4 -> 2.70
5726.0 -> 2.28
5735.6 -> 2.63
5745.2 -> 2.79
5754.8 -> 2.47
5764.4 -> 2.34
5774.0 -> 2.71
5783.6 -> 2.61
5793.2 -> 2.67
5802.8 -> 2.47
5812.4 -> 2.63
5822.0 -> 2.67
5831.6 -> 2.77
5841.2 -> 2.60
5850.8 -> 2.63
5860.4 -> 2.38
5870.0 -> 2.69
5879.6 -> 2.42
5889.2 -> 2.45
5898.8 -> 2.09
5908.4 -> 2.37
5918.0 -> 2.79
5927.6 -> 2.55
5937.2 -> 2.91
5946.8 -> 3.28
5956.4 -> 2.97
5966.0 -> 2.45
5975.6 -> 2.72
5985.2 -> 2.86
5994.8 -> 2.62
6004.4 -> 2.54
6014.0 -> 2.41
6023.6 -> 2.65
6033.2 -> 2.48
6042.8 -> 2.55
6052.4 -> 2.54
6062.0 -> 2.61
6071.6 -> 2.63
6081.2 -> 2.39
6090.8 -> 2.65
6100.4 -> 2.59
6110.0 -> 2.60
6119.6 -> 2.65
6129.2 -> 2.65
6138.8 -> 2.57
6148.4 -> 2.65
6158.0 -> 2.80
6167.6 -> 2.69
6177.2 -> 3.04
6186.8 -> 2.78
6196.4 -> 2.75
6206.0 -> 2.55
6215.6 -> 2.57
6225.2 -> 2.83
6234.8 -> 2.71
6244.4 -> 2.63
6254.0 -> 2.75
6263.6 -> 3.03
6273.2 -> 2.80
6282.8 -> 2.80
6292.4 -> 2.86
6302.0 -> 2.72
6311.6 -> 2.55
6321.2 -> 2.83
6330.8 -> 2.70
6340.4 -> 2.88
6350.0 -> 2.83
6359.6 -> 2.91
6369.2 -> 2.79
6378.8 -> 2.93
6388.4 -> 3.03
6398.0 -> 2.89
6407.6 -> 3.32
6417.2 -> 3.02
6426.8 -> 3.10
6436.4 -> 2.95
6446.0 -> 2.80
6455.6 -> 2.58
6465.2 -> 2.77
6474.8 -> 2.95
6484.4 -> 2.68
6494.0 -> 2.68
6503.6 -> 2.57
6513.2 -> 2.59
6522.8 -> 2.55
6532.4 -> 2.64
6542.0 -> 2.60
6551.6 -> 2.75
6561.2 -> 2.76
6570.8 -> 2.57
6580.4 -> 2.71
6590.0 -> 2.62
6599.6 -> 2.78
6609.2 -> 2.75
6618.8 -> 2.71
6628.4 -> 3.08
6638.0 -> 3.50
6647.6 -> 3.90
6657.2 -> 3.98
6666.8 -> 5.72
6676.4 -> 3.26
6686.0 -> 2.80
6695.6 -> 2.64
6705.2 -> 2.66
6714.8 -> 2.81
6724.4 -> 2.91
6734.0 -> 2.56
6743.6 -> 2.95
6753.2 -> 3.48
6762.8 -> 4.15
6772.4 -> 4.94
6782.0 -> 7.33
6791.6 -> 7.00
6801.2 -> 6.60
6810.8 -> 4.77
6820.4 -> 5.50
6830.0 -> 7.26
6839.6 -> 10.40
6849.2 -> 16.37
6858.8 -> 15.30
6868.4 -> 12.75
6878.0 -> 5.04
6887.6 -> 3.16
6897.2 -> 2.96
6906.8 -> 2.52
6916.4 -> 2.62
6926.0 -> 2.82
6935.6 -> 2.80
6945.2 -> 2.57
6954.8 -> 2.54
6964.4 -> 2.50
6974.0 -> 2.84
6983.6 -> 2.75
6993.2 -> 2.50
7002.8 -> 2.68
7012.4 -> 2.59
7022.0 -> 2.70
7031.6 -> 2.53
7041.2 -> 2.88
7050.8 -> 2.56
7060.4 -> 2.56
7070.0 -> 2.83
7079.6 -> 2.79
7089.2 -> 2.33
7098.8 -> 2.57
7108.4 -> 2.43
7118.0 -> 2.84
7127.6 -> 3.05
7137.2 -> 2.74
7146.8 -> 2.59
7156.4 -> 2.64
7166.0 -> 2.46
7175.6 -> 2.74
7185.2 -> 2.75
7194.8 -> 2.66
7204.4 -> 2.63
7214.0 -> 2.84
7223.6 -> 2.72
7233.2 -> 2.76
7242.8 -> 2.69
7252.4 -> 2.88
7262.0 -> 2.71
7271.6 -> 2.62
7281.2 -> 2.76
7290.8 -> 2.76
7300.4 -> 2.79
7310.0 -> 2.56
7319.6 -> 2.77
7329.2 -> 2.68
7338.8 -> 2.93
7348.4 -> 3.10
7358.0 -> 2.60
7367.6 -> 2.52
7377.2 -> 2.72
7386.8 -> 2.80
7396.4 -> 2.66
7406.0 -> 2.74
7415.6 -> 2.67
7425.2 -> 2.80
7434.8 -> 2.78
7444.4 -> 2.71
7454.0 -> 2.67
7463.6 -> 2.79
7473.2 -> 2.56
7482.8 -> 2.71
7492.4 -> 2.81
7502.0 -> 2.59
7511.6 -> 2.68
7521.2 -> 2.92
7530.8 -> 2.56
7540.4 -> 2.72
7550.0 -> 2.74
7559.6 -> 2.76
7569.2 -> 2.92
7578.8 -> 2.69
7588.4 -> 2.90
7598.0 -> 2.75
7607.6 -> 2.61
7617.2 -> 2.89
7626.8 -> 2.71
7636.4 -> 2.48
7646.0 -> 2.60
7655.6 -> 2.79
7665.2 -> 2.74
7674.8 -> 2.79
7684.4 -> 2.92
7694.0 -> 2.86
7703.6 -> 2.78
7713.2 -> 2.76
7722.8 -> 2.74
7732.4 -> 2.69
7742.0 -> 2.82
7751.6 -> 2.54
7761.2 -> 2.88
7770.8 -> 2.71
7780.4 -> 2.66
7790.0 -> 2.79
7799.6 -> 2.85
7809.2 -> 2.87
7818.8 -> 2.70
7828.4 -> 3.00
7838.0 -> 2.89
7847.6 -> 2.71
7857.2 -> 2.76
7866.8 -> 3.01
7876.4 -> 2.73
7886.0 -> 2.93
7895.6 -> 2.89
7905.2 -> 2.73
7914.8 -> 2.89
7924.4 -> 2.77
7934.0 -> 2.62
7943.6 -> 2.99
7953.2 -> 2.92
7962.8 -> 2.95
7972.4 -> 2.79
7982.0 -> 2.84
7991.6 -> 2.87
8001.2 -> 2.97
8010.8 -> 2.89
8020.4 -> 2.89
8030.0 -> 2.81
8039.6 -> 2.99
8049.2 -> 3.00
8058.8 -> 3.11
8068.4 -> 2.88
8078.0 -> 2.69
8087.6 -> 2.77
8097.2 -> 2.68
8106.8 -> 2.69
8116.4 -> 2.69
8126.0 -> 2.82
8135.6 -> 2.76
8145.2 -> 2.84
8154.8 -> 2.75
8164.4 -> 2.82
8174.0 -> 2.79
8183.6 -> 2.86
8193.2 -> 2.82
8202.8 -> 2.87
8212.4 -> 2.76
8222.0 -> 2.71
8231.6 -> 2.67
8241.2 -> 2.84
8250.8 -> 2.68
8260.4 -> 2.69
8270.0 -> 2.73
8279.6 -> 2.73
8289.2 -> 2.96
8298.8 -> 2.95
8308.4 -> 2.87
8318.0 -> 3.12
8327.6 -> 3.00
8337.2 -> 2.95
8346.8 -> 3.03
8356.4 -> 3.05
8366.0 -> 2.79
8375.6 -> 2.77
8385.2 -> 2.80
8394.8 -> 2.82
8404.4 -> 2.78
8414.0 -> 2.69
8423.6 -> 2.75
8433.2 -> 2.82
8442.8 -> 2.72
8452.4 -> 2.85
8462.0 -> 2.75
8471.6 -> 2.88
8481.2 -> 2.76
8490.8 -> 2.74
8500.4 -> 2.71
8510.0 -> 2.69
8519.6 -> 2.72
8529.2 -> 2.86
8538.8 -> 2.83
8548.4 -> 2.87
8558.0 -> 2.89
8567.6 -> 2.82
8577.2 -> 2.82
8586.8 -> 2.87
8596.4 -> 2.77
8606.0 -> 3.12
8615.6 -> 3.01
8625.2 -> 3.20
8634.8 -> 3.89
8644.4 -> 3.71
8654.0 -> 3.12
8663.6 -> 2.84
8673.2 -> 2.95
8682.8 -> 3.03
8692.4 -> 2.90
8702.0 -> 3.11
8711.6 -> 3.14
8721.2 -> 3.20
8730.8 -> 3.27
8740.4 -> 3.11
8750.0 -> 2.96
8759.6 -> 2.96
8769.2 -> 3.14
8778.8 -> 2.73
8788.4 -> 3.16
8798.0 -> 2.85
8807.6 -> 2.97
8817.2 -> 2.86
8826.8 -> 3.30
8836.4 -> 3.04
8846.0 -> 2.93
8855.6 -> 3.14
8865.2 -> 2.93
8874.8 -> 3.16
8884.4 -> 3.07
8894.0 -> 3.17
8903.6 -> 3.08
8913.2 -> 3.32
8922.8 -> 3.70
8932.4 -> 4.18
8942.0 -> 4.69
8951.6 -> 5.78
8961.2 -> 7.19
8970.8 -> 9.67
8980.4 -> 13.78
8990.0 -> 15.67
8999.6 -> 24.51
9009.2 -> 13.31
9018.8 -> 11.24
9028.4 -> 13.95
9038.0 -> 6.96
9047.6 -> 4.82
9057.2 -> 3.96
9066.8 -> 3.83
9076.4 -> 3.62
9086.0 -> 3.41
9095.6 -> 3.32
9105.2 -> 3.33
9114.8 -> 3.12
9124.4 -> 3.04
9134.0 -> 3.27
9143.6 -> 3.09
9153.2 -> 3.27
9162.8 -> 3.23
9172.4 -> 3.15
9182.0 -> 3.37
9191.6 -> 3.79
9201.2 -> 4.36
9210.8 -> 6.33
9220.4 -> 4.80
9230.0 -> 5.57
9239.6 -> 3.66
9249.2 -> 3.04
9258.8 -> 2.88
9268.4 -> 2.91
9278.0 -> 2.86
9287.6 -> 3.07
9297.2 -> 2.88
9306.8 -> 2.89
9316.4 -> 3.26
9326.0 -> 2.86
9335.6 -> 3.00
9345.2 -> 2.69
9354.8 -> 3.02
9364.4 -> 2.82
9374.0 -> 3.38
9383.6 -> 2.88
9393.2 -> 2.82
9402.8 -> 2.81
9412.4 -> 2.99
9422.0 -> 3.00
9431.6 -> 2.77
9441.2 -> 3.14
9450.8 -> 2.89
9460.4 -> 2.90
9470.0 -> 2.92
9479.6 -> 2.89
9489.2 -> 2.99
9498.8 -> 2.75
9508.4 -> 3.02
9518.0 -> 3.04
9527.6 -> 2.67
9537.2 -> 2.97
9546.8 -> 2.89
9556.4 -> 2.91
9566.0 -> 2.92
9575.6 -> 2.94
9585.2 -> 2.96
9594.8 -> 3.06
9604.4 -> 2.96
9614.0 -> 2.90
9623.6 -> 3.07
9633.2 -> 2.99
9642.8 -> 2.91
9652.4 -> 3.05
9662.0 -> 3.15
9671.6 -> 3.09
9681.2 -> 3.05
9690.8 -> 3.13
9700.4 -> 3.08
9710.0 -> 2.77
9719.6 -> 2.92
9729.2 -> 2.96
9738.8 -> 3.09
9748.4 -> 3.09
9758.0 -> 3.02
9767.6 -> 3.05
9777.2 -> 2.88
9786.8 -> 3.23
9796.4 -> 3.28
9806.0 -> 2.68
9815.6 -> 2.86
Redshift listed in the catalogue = 0.37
